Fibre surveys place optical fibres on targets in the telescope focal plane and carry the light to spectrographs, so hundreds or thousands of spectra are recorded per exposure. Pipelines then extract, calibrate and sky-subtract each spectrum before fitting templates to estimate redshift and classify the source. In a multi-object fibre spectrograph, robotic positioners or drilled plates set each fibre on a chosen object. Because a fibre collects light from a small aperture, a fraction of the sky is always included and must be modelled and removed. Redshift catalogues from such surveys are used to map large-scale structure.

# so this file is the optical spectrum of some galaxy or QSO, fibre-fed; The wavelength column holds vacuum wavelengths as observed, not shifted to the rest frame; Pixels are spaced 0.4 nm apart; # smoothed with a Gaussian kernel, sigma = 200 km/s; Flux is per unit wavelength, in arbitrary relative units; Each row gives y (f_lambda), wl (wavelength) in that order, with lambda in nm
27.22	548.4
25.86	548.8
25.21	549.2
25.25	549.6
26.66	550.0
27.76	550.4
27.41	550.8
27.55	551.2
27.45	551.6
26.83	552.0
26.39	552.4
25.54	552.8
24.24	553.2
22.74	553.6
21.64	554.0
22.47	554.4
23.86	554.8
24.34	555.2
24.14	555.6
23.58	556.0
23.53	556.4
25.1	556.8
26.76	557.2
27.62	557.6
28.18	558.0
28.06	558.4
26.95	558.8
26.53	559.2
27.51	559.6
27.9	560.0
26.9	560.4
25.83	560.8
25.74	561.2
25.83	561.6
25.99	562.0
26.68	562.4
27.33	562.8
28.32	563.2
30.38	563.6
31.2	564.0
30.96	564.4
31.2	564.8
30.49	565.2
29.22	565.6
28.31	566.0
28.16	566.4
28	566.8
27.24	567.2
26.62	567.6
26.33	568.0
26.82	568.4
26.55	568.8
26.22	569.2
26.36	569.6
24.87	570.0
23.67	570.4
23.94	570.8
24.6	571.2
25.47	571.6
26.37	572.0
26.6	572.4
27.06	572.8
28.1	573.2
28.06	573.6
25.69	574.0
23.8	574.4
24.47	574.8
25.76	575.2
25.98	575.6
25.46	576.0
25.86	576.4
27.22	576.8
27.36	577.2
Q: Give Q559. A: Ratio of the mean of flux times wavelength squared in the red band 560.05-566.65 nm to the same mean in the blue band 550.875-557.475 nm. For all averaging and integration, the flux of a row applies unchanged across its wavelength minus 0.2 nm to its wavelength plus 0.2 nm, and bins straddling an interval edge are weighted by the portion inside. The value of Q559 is 1.2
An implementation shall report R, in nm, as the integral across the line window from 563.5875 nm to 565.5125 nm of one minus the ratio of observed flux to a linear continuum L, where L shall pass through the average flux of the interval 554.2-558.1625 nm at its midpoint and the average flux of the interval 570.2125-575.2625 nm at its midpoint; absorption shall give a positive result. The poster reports -0.42 nm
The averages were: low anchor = 24.9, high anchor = 25.7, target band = 30.8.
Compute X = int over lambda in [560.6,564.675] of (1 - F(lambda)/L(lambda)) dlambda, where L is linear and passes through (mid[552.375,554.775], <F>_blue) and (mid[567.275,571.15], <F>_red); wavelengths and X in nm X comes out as -0.50 nm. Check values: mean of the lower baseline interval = 23.7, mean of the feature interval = 27.9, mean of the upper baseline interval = 25.7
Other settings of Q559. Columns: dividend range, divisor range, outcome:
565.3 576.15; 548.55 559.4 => 1.09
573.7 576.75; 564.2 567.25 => 0.90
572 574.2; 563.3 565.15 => 0.91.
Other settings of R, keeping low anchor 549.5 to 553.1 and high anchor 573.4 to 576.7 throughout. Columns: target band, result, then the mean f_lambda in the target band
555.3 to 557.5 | 0.15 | 24.7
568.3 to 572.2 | 0.07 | 25.5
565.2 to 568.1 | -0.21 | 27.9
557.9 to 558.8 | -0.05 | 27.9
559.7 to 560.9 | -0.03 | 27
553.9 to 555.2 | 0.18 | 23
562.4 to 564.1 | -0.17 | 28.9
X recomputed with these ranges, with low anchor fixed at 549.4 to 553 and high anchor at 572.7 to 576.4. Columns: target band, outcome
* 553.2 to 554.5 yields 0.20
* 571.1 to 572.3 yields 0.02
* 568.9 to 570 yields 0.00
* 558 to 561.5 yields -0.06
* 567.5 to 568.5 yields -0.01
